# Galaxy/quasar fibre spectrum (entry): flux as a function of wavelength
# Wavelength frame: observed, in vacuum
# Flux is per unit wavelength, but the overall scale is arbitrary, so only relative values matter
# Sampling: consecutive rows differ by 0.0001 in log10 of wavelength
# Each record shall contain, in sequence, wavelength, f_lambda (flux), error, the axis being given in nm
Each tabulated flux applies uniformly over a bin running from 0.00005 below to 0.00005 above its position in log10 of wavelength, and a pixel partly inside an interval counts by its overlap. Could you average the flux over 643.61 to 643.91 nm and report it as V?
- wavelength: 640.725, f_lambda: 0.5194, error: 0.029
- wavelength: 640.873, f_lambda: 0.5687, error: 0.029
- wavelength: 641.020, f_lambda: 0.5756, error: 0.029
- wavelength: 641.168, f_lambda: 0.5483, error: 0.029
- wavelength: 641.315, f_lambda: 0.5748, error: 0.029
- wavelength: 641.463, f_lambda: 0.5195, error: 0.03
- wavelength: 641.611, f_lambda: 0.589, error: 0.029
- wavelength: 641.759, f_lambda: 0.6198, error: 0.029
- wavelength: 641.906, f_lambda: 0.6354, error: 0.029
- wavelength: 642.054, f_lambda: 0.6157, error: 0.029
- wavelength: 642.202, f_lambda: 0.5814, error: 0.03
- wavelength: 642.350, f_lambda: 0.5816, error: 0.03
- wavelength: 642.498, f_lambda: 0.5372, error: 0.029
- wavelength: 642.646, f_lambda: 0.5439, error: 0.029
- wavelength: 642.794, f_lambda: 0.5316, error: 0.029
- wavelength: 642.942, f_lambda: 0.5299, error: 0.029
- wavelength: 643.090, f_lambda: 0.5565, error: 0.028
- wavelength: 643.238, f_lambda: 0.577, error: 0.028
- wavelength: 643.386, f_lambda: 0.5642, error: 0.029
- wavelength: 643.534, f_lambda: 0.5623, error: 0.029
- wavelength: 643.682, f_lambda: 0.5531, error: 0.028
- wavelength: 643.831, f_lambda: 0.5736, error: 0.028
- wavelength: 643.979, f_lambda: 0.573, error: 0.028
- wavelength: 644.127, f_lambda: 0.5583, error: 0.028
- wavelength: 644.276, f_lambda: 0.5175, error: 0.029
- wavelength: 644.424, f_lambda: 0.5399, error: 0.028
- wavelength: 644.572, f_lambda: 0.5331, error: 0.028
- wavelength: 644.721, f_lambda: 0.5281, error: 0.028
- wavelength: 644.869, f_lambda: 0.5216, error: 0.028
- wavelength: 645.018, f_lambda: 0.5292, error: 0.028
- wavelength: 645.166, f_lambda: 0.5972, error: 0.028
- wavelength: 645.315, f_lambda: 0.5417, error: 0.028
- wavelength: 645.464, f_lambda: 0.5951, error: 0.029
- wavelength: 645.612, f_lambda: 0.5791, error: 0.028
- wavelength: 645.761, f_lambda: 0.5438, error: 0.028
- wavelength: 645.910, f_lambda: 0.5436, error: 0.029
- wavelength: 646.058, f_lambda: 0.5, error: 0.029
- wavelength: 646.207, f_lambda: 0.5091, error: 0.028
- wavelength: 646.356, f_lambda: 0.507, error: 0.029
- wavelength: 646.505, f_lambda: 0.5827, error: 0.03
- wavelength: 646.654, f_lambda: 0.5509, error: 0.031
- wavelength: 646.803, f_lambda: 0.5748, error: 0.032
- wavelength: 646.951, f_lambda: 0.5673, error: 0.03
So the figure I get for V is 0.563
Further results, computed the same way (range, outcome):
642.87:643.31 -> 0.555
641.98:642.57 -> 0.579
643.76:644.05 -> 0.574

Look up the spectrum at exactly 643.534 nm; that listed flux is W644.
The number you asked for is 0.5623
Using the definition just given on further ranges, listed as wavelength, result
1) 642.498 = 0.5372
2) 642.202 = 0.5814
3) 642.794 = 0.5316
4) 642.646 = 0.5439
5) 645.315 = 0.5417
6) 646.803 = 0.5748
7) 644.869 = 0.5216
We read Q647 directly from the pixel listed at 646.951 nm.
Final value 0.5673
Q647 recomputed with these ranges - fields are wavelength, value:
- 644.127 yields 0.5583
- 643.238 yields 0.577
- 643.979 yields 0.573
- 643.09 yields 0.5565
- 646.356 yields 0.507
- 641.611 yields 0.589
